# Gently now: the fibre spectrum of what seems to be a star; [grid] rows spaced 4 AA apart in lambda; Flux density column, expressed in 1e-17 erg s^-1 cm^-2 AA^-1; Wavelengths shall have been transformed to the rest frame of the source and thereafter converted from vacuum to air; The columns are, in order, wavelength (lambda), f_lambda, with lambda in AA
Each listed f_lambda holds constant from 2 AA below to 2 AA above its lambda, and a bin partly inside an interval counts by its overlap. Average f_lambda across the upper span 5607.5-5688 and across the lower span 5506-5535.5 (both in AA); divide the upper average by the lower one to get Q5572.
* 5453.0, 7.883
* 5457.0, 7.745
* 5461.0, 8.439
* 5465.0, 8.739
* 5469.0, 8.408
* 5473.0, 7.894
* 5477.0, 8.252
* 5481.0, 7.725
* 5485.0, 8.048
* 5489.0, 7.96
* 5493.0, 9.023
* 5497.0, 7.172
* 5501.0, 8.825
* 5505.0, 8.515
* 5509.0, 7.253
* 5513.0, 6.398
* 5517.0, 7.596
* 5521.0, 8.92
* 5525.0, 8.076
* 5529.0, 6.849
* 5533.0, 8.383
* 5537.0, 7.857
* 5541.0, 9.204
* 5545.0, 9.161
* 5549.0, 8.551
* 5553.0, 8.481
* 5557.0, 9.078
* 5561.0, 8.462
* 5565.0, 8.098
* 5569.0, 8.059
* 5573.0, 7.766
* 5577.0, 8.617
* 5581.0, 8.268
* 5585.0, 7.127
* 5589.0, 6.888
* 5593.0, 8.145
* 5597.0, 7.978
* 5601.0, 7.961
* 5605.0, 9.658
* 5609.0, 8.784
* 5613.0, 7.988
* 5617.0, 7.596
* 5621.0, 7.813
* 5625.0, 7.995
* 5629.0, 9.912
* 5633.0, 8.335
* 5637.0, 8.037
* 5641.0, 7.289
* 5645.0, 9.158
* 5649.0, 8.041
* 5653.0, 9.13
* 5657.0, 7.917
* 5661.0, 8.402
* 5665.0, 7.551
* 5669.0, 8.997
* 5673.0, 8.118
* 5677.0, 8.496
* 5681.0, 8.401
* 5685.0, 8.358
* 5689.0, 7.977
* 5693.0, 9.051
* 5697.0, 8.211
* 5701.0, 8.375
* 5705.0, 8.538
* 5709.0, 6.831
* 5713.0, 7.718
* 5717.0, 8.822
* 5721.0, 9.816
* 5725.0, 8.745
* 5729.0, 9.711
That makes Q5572 1.1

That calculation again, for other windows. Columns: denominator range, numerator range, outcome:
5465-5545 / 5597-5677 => 1.03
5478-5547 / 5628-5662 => 1.05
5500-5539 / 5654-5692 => 1.06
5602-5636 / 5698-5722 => 0.98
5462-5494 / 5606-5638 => 1.01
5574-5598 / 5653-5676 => 1.06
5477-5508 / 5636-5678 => 1.02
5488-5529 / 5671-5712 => 1.04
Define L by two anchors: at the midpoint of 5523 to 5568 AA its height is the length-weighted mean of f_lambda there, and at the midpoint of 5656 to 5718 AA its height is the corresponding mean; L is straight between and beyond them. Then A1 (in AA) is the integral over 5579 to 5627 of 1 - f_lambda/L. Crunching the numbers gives 1.73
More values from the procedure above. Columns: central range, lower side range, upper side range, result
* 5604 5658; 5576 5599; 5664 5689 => -2.2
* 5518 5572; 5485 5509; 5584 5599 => -3.5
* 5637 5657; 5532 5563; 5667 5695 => 0.5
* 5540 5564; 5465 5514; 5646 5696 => -1.9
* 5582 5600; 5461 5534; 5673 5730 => 1.4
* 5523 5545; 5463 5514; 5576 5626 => -0.3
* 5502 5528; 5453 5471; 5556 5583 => 1.6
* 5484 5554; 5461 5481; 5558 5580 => 1.2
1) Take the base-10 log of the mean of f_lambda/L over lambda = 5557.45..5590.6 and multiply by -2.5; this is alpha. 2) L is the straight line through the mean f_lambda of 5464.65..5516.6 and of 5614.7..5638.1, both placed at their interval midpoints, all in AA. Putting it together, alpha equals 0.03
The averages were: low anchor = 7.98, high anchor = 8.29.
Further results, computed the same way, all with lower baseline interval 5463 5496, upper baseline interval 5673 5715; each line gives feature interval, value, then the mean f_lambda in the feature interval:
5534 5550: -0.06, 8.68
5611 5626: 0.05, 7.84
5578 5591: 0.10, 7.52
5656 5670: 0.00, 8.18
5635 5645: 0.03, 7.96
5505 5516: 0.14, 7.2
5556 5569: -0.03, 8.43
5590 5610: -0.03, 8.41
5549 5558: -0.06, 8.7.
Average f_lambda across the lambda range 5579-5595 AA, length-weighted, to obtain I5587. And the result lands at 7.61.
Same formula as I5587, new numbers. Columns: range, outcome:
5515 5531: 7.86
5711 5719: 8.27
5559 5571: 8.21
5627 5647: 8.55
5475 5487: 8.01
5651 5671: 8.4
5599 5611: 8.8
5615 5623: 7.7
